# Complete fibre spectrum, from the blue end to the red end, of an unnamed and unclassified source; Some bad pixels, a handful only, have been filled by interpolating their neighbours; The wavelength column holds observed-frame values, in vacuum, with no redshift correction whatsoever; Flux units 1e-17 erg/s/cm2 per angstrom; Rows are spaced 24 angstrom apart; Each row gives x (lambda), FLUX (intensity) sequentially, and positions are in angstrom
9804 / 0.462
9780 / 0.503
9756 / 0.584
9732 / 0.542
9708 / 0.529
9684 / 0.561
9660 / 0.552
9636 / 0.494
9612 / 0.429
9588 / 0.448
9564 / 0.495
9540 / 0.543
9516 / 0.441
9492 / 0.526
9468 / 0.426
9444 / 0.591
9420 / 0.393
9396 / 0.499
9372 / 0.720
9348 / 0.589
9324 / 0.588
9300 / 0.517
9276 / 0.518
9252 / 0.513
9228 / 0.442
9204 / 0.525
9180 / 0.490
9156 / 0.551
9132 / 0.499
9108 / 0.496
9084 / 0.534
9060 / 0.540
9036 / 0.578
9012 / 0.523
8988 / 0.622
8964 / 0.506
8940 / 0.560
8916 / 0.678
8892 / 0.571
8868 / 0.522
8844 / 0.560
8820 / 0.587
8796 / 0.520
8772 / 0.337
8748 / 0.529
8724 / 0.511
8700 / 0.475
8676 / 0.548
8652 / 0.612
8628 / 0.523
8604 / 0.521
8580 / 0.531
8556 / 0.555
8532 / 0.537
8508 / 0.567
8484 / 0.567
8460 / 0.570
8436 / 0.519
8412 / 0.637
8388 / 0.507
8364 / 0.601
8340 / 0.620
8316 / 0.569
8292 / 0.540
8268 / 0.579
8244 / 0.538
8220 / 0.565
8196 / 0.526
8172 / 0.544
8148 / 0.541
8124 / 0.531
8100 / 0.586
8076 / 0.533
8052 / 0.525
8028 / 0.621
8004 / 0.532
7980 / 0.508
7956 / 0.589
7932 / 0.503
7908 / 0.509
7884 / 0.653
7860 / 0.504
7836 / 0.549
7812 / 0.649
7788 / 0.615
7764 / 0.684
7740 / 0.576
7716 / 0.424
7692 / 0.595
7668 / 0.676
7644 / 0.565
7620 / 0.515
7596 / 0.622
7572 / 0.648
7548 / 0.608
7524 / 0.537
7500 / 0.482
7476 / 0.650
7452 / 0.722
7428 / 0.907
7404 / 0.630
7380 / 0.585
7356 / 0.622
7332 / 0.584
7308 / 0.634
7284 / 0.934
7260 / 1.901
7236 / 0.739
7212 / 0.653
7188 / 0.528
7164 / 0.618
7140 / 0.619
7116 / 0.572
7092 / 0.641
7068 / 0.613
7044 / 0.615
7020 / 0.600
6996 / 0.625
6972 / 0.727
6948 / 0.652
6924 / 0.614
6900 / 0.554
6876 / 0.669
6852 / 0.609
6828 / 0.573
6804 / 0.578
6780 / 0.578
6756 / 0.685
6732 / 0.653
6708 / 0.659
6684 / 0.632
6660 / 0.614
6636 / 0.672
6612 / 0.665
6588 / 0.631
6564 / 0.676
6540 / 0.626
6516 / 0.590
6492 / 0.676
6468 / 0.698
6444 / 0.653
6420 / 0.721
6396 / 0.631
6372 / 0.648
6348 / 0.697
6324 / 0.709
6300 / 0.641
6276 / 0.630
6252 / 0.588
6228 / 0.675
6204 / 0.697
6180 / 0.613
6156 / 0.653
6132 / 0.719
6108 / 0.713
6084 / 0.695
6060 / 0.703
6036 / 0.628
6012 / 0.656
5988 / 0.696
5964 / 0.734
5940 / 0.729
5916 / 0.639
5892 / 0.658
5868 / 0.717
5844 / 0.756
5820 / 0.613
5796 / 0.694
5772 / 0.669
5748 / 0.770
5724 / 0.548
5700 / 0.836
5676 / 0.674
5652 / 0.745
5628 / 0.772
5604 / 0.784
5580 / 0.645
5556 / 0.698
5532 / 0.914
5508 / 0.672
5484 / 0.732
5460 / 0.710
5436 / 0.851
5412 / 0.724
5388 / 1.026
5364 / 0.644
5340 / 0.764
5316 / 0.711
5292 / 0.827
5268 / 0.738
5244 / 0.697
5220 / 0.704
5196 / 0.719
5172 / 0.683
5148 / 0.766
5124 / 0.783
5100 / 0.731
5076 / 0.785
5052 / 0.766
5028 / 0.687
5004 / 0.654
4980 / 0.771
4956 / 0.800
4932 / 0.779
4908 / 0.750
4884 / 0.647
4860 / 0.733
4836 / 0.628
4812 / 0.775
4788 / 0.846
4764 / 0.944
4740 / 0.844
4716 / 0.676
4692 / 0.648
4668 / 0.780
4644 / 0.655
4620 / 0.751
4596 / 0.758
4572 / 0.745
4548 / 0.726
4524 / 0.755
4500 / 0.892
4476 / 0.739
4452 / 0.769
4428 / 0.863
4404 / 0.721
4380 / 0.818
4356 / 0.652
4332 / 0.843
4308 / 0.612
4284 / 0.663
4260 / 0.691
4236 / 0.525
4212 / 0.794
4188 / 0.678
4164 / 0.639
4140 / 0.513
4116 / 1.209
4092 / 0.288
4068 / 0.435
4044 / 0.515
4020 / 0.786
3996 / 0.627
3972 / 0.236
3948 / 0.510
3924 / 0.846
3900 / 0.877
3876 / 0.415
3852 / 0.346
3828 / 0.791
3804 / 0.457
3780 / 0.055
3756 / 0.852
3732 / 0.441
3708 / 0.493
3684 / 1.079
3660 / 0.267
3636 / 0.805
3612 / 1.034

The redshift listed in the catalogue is 0.11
